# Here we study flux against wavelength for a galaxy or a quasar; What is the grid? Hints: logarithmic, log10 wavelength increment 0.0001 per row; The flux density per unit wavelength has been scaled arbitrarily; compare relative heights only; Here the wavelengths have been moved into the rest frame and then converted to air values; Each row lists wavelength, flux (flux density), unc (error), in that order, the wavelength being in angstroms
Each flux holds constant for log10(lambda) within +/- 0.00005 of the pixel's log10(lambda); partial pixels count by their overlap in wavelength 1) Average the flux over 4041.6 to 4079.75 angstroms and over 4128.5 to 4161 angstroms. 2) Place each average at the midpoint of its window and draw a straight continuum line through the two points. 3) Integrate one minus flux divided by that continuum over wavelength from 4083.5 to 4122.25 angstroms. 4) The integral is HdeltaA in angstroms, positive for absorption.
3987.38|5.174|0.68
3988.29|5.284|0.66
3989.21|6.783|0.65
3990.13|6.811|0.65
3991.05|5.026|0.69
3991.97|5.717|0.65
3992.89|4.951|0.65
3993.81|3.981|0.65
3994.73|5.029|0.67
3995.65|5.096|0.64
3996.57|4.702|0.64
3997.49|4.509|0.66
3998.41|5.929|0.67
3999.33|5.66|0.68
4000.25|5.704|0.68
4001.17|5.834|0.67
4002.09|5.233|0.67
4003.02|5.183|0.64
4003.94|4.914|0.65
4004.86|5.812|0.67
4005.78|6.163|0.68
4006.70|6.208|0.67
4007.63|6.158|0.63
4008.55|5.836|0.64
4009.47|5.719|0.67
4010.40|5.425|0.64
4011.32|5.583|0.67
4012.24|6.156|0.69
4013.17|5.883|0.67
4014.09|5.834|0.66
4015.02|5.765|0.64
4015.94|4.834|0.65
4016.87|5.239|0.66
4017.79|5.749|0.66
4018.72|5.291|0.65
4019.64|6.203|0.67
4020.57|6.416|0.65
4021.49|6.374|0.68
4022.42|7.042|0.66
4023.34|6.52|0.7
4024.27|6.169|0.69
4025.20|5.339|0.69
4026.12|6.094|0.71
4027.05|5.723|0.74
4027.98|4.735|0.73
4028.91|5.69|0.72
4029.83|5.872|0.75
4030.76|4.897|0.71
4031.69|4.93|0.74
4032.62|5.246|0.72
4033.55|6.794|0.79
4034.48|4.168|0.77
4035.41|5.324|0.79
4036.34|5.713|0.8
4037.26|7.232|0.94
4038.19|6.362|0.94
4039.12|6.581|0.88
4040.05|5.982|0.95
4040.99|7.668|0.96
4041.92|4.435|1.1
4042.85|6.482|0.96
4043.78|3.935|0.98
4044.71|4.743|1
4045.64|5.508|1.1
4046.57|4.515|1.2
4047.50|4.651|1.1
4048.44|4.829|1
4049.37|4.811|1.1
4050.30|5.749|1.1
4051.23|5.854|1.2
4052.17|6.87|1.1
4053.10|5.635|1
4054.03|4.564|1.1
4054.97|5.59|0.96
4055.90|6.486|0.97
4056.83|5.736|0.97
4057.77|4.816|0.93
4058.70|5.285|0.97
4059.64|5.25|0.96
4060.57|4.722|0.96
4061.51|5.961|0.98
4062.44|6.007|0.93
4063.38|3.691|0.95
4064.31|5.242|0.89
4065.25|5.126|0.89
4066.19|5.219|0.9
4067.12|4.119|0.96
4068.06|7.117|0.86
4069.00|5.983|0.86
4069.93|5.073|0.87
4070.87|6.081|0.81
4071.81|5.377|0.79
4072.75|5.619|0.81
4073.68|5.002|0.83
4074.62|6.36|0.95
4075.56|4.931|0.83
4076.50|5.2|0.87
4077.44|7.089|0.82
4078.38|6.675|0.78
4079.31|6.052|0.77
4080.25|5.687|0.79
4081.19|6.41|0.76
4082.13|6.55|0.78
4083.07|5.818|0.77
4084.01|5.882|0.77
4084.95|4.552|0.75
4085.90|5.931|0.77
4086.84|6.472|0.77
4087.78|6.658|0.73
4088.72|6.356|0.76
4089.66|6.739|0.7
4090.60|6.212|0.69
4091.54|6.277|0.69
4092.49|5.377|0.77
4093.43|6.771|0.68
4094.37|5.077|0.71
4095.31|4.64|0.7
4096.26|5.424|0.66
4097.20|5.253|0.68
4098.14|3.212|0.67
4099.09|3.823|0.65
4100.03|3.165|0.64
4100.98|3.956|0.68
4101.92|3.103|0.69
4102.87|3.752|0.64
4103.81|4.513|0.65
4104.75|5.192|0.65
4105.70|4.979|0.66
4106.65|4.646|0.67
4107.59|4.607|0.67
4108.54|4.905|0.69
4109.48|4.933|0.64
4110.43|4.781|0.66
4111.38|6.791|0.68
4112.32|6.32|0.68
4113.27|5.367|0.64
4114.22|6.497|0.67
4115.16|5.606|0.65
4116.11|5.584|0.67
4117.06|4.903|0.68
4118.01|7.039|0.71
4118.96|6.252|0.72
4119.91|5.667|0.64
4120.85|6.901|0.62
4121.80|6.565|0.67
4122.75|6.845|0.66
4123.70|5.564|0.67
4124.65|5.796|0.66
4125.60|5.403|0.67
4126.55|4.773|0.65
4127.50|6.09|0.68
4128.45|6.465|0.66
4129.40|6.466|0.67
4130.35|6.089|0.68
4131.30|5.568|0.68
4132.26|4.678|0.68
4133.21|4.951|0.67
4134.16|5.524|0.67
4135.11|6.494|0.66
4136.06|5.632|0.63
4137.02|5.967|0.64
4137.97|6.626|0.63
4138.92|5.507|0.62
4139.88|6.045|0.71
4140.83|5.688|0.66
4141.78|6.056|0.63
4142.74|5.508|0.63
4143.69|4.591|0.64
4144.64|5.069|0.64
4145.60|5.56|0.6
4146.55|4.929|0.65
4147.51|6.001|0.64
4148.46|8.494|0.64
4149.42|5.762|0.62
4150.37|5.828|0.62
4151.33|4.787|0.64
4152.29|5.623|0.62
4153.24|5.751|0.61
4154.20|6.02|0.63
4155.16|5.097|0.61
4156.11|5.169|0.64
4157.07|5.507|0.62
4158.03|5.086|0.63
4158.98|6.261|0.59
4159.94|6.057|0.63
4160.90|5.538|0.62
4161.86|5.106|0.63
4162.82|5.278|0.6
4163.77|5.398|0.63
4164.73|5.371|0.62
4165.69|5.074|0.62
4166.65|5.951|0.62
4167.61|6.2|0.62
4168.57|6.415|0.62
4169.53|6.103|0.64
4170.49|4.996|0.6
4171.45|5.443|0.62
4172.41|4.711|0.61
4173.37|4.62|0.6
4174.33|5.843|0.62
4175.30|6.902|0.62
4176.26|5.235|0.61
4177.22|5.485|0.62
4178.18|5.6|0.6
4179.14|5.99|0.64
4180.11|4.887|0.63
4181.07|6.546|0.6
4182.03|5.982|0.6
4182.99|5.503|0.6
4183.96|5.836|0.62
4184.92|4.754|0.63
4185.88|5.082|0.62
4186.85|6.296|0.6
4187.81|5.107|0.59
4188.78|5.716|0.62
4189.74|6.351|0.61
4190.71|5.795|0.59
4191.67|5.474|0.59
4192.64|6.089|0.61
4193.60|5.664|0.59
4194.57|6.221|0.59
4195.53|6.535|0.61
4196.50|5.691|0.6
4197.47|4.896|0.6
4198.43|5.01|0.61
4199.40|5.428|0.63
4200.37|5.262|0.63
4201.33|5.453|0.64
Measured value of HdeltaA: 1.3 angstroms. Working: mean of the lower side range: 5.43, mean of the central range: 5.38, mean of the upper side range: 5.72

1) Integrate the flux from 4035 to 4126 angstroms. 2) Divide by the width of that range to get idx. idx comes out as 5.53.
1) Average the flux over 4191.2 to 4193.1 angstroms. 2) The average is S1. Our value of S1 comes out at 5.77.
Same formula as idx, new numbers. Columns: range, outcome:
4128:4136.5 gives 5.76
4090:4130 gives 5.38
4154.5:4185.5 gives 5.56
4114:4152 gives 5.84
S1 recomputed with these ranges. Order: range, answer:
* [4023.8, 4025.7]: 5.76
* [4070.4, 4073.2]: 5.68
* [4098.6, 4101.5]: 3.63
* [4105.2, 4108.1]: 4.74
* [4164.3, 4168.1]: 5.65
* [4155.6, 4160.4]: 5.62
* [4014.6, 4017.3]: 5.27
